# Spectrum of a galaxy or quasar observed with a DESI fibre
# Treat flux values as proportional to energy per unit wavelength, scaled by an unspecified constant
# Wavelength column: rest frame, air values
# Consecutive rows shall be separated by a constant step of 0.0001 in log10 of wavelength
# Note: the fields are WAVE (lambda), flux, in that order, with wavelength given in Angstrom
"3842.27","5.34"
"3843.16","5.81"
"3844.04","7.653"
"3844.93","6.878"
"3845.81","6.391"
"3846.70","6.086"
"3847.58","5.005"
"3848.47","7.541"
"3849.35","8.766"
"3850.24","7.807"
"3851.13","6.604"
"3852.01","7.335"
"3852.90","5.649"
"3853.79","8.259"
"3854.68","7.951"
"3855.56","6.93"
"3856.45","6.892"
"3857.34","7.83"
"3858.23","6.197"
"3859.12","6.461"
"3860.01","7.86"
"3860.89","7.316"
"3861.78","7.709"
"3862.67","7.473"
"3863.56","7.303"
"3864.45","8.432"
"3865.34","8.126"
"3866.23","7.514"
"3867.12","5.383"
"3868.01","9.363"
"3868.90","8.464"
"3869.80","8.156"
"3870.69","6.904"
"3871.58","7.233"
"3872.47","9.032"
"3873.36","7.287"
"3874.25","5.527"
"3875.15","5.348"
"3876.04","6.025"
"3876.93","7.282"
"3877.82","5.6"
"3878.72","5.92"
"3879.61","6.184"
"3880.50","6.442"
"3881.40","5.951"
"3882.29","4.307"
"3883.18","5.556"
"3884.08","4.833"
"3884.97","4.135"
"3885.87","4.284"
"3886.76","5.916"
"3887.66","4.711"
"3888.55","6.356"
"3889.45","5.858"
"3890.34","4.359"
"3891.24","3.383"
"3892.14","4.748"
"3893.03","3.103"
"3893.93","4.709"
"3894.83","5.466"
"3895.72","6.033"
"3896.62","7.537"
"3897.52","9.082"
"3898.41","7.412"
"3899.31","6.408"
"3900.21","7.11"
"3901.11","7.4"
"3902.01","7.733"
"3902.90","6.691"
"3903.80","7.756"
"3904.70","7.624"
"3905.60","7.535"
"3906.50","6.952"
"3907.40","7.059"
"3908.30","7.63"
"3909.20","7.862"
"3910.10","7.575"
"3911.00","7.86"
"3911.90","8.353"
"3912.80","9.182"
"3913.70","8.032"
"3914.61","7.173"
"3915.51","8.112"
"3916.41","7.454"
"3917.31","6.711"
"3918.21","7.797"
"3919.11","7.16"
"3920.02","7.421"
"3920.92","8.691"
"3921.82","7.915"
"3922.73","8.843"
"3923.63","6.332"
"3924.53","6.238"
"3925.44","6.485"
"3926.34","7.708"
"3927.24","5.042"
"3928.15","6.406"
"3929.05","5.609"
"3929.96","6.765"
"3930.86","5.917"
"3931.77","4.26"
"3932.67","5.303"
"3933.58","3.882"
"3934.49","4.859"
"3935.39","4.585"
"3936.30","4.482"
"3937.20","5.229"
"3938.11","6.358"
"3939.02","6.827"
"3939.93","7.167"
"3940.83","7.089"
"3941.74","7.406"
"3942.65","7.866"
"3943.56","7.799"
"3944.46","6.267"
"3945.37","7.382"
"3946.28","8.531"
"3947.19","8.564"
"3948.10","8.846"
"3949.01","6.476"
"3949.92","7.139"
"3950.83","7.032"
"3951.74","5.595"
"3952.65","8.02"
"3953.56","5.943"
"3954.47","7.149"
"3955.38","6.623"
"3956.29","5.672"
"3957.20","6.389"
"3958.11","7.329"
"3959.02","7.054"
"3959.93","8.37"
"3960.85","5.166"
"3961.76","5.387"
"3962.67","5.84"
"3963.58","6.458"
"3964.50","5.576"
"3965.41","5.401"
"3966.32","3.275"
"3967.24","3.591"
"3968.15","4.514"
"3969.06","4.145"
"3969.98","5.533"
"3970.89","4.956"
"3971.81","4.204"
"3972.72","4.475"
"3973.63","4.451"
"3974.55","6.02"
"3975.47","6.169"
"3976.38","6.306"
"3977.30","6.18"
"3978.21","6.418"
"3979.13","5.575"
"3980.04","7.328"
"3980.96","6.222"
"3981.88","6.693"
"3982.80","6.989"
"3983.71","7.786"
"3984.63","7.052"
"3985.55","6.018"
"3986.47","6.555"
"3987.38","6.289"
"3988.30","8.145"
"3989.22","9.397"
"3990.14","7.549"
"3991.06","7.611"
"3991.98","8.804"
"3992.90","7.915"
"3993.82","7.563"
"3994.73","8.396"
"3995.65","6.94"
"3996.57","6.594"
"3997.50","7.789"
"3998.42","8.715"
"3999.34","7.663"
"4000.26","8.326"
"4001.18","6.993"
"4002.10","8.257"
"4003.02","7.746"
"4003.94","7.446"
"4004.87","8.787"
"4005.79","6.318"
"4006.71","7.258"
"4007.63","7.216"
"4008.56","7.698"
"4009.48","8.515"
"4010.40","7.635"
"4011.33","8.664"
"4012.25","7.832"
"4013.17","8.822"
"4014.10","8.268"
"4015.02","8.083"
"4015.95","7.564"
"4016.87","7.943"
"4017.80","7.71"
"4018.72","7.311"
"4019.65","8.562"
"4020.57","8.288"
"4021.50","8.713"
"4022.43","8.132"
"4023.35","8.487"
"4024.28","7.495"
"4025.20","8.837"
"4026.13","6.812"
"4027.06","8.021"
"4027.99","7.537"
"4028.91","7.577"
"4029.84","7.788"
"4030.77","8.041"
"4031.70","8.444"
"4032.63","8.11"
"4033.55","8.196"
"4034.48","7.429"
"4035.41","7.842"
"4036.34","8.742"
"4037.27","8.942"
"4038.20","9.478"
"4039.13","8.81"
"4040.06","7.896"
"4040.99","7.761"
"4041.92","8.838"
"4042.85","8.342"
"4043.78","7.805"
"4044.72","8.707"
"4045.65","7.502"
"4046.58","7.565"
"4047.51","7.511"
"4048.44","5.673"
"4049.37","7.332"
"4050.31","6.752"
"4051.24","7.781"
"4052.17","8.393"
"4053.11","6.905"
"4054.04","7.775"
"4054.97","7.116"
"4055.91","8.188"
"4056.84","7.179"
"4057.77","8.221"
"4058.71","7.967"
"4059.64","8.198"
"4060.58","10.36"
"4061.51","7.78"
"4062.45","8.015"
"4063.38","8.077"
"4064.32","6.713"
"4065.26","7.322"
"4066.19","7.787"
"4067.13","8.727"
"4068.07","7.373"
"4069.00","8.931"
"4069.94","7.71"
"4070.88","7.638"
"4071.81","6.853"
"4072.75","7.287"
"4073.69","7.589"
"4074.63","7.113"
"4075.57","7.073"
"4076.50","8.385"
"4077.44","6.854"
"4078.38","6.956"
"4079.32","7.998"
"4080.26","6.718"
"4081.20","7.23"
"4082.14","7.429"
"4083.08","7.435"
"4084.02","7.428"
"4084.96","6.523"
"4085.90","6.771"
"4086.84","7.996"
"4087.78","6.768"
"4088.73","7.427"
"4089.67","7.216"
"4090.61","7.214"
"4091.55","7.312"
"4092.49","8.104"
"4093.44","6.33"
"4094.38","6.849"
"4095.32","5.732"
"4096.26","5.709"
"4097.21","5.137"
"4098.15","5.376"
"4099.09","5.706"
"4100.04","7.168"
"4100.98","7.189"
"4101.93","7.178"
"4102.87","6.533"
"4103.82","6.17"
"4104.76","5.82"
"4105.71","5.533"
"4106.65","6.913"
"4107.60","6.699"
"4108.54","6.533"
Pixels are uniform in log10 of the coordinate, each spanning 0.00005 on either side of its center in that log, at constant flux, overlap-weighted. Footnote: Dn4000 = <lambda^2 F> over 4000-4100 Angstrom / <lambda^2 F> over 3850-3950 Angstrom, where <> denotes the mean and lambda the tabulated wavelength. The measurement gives 1.2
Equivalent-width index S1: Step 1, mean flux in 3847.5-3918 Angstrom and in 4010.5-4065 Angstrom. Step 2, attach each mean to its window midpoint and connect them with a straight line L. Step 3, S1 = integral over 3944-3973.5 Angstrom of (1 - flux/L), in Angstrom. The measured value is 5.0 Angstrom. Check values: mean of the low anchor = 6.81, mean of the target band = 6.13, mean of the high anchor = 7.97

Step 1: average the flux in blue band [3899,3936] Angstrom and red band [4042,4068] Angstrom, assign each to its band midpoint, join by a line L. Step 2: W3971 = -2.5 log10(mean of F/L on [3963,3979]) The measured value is 0.37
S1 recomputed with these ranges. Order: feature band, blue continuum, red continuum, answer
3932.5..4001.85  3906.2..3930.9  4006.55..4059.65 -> 9.6 Angstrom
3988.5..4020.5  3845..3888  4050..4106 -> -3.7 Angstrom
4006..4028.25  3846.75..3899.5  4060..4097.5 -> -2.7 Angstrom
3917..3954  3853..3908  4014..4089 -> 1.6 Angstrom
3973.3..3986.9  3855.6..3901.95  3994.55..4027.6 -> 2.1 Angstrom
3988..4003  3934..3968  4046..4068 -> -2.0 Angstrom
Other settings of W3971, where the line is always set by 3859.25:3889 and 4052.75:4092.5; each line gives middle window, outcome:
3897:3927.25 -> -0.111 mag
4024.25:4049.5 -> -0.083 mag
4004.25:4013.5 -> -0.086 mag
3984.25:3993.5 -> -0.055 mag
